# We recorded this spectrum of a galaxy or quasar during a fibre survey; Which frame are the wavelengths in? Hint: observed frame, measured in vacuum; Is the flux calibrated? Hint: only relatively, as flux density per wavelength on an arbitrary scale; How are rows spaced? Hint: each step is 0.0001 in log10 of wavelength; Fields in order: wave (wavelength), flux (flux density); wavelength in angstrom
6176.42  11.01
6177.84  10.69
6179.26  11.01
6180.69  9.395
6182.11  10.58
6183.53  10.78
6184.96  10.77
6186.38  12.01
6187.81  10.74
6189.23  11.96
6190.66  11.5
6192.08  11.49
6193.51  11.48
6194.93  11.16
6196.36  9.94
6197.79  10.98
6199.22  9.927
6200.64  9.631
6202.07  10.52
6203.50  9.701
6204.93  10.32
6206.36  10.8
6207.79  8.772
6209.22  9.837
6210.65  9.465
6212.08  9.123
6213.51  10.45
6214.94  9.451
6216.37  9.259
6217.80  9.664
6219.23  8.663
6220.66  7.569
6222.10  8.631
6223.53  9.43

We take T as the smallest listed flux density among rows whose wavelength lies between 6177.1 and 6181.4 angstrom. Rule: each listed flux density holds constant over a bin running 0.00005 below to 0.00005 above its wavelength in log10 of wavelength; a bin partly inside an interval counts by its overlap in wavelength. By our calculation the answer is 9.395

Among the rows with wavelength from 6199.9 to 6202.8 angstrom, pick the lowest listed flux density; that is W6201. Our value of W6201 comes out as 9.631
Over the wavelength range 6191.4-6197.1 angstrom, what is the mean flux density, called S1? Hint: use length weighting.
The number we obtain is 11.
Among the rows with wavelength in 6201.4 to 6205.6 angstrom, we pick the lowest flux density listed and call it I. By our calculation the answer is 9.701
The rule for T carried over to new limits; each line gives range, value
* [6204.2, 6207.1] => 10.32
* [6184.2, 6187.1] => 10.77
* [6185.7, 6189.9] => 10.74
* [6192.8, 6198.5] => 9.94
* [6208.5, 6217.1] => 9.123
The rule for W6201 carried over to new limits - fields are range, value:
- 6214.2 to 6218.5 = 9.259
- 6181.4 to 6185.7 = 10.58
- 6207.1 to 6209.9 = 8.772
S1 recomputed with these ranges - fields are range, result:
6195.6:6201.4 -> 10.1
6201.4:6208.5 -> 10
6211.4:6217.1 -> 9.58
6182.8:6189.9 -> 11.2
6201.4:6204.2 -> 10.1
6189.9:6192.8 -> 11.5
